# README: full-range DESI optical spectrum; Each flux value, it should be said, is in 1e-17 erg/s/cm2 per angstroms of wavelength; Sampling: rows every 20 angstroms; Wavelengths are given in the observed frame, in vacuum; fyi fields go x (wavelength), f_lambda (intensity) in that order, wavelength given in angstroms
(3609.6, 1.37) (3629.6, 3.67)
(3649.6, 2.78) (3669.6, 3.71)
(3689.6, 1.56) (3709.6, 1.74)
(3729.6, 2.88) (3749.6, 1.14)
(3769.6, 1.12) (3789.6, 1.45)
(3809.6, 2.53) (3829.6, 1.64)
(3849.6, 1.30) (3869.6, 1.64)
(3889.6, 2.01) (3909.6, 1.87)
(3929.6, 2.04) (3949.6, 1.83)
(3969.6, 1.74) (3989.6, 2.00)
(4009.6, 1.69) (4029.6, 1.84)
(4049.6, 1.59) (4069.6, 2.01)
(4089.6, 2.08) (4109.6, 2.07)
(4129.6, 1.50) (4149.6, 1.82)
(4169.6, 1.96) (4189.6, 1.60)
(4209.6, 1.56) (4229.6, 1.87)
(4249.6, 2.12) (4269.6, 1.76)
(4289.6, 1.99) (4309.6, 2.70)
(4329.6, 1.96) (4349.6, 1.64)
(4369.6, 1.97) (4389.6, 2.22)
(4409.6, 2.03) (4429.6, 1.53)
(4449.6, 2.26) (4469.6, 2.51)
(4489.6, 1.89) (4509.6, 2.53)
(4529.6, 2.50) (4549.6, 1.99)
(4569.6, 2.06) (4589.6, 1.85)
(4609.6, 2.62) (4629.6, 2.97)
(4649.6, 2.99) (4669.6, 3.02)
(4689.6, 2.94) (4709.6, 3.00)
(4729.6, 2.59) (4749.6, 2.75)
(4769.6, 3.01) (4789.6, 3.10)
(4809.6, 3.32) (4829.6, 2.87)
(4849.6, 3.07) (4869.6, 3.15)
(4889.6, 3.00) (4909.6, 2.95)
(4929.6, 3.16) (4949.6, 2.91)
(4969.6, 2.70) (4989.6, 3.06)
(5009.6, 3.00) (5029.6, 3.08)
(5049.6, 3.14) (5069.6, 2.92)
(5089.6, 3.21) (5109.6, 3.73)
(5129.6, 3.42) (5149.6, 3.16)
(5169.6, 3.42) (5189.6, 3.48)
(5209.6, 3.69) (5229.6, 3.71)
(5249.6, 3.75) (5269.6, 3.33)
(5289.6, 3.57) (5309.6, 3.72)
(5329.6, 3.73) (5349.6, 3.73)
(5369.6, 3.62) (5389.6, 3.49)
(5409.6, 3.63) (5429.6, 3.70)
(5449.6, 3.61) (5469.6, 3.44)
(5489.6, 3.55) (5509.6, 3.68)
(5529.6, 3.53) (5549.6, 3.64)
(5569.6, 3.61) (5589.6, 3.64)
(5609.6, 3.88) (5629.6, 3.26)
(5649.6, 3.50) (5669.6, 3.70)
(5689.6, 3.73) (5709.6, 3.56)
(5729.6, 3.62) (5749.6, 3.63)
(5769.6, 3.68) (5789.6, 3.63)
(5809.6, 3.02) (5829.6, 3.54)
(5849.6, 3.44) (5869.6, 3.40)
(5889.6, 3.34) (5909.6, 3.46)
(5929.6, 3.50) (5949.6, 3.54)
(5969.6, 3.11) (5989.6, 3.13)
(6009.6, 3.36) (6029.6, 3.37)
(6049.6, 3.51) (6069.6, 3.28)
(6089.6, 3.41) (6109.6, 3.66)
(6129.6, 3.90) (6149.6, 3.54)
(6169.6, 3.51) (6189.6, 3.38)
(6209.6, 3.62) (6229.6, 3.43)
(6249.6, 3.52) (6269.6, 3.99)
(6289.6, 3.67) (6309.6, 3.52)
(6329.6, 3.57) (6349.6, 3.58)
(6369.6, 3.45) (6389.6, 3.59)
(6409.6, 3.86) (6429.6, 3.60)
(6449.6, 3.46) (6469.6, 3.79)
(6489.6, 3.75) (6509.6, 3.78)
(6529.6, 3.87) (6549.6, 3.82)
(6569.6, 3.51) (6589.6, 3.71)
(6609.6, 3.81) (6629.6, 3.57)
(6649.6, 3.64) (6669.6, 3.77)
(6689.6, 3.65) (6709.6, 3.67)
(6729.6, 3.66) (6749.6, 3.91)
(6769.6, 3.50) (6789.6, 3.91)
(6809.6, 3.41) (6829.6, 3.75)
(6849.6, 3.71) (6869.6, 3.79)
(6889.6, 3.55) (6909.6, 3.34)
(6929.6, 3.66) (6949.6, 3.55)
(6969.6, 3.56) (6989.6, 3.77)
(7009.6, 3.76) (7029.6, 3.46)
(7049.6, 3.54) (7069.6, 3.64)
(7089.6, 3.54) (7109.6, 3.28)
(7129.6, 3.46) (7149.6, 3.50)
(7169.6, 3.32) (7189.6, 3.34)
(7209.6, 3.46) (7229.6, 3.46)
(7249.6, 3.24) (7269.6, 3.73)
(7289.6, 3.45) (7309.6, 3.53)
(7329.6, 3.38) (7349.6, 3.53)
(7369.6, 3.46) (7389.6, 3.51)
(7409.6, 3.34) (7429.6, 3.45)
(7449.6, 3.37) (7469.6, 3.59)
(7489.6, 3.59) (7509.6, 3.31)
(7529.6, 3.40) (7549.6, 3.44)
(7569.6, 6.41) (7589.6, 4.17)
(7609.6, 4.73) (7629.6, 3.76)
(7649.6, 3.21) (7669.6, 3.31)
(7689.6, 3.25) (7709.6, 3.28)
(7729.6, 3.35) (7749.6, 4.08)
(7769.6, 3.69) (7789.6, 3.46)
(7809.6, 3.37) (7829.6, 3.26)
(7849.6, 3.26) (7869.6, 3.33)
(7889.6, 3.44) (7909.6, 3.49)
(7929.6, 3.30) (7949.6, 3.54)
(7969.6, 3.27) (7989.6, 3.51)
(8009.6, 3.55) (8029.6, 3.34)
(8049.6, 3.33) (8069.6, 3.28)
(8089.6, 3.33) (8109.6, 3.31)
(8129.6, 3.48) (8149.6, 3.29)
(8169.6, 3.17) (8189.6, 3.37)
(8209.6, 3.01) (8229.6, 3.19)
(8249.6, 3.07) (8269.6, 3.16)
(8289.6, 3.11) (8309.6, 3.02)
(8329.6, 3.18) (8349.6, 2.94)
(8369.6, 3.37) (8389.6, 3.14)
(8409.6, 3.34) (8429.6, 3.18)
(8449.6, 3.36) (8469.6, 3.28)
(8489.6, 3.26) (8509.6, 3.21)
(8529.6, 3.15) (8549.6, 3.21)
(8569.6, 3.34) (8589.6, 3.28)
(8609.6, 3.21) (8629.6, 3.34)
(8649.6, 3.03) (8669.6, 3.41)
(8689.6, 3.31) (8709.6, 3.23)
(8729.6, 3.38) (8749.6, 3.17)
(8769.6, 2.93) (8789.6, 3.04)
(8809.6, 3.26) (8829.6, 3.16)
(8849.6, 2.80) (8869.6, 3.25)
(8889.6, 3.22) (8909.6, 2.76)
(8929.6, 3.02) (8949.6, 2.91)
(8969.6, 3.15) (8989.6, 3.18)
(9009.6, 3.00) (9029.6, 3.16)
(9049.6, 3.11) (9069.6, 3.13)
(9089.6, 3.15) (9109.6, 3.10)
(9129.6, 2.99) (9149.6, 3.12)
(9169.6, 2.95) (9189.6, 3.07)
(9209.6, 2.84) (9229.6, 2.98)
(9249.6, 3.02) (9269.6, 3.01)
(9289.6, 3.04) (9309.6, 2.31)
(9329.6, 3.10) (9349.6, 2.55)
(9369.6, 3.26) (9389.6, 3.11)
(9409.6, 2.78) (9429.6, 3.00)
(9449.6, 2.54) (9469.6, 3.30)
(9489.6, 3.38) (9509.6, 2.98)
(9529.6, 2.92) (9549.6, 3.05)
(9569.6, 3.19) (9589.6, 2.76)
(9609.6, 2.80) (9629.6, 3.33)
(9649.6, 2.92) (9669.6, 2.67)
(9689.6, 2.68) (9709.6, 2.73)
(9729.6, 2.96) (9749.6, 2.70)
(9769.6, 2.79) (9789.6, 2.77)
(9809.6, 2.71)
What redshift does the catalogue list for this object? 0.15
